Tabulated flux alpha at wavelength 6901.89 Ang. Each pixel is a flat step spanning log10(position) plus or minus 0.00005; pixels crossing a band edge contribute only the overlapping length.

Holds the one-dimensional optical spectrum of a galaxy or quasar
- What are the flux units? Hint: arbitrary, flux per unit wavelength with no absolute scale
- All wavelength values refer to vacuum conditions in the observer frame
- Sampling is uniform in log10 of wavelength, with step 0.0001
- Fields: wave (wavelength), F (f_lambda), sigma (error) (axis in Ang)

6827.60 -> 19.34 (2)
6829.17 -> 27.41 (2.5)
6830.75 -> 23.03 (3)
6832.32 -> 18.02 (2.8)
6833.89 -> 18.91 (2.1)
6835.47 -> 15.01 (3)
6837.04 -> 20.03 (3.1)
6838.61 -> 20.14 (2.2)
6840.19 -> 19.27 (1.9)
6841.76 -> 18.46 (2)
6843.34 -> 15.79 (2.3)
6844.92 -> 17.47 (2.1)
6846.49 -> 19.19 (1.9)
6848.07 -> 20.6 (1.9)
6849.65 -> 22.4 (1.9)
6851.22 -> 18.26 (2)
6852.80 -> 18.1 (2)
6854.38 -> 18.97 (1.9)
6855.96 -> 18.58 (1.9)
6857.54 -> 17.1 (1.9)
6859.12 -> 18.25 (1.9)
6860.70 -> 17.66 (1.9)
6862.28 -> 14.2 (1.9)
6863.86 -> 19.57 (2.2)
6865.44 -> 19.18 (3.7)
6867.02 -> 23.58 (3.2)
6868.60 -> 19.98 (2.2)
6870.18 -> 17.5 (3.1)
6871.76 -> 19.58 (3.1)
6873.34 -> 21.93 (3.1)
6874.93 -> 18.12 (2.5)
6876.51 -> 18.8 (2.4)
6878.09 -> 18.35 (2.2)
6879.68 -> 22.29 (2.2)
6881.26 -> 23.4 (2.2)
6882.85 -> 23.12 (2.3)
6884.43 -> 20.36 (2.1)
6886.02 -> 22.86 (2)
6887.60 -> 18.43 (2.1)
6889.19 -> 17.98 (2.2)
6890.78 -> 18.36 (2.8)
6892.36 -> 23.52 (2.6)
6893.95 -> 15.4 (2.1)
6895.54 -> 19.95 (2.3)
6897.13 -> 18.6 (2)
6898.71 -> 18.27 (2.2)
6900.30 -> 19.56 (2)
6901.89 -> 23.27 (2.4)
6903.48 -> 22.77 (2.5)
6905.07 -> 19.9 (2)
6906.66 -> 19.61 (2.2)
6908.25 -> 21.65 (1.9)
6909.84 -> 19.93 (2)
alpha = 23.27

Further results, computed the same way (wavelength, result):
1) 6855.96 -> 18.58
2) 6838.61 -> 20.14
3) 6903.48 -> 22.77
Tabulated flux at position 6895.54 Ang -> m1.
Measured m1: 19.95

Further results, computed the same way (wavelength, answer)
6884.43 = 20.36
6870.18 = 17.5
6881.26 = 23.4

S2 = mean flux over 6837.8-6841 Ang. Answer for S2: 19.7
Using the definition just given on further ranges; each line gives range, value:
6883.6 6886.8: 21.6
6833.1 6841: 18.7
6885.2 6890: 19.7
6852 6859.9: 18.2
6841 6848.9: 18.3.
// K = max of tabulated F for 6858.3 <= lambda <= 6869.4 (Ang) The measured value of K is 23.58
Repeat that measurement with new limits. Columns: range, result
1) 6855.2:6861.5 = 18.58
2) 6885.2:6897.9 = 23.52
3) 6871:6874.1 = 21.93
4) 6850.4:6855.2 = 18.97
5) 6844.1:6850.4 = 22.4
